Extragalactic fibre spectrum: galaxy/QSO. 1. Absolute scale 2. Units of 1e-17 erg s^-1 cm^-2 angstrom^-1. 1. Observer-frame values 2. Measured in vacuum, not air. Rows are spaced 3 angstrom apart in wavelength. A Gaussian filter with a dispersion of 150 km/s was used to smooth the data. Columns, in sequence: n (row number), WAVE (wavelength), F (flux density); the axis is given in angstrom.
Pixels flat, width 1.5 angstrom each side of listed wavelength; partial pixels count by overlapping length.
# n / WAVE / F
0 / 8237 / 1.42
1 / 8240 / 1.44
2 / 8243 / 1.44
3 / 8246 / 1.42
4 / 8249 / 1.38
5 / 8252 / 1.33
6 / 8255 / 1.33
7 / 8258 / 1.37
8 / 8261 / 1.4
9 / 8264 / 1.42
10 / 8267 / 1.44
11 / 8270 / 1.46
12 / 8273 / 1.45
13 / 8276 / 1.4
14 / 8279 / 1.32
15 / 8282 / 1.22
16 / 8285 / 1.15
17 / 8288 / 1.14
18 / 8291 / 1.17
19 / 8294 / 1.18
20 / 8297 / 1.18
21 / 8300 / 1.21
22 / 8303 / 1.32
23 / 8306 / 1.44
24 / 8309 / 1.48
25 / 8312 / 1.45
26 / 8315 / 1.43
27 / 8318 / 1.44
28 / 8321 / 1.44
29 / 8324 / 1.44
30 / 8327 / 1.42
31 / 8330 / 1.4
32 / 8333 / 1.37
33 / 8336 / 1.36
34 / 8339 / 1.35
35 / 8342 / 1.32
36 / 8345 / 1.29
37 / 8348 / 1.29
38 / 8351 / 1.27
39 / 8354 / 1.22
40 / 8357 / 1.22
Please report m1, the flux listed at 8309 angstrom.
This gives 1.48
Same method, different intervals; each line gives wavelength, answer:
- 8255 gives 1.33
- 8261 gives 1.4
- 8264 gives 1.42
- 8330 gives 1.4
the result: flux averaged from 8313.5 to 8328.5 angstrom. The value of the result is 1.43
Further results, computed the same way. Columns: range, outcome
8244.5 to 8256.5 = 1.36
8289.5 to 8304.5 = 1.21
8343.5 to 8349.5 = 1.29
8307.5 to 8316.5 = 1.45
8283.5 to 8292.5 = 1.15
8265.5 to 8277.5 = 1.44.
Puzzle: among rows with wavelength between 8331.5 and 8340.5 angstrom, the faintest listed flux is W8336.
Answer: 1.35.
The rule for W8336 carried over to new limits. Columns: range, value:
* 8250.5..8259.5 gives 1.33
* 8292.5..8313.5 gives 1.18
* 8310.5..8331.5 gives 1.4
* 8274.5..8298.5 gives 1.14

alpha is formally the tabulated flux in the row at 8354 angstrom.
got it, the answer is 1.22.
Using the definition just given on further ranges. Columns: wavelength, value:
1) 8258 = 1.37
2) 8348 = 1.29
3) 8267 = 1.44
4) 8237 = 1.42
